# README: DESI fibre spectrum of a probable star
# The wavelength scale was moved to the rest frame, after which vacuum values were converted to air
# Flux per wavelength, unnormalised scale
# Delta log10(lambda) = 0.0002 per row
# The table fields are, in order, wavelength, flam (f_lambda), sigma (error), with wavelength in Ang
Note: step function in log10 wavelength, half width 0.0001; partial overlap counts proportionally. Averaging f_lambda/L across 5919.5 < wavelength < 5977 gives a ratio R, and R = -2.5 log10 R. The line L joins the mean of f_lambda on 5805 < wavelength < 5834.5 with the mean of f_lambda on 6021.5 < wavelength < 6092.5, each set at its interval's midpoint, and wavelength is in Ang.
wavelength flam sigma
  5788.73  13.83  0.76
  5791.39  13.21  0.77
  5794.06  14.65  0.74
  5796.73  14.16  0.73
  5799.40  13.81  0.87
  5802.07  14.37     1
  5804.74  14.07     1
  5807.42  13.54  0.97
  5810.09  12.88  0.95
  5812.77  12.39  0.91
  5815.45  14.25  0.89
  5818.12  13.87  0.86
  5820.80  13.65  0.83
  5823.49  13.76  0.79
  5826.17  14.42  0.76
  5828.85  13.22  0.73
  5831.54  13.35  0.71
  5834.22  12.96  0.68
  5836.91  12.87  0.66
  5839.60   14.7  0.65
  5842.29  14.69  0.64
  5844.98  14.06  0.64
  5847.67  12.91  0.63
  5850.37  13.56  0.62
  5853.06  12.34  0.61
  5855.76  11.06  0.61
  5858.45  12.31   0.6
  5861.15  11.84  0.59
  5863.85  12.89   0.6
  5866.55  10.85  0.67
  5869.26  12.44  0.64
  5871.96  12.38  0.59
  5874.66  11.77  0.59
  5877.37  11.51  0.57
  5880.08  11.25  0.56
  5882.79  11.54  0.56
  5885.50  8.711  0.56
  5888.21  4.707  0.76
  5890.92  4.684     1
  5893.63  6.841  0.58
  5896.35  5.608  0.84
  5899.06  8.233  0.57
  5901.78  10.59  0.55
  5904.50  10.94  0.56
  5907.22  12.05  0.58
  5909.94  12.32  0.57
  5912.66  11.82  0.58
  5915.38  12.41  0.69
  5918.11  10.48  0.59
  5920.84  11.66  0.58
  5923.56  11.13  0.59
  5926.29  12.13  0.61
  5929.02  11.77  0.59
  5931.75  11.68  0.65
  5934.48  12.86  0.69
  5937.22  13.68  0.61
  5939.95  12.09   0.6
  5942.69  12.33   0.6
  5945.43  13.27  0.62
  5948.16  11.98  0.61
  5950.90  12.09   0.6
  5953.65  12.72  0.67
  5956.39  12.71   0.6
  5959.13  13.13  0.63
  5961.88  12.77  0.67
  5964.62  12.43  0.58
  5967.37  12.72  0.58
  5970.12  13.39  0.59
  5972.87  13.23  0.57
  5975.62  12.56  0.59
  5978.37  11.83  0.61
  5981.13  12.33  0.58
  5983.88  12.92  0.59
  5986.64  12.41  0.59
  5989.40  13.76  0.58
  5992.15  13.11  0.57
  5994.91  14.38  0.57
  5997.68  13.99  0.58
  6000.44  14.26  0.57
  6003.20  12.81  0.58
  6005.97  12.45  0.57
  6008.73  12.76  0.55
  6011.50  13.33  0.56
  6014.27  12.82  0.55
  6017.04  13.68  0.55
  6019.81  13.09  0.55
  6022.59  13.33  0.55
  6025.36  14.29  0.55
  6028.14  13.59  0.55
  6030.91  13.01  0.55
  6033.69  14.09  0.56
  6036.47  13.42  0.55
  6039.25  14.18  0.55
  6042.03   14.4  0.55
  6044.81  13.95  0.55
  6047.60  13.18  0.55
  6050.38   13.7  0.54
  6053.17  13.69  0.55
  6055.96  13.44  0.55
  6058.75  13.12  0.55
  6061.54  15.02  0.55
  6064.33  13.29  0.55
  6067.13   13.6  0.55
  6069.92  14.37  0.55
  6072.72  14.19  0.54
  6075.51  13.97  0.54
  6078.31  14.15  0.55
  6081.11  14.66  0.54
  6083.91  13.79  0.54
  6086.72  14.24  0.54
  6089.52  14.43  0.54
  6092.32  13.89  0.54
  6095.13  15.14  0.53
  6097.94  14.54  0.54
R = 0.102 mag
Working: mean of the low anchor 13.5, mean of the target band 12.5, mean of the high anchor 13.9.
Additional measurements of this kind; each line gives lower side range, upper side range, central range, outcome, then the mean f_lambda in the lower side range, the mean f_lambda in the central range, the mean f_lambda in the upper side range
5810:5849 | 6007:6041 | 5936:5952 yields 0.08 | 13.6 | 12.6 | 13.5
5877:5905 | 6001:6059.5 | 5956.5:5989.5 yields -0.12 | 8.43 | 12.7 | 13.5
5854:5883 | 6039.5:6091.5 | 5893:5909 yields 0.30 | 11.8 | 9.23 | 14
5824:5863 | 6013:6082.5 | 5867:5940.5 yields 0.25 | 13.2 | 10.6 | 13.8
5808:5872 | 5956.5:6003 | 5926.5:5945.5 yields 0.05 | 13.1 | 12.4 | 13.1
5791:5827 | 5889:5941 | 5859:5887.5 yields 0.05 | 13.8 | 11.4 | 10.6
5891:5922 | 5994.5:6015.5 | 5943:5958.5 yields -0.10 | 10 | 12.6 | 13.3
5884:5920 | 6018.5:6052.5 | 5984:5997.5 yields -0.10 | 9.23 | 13.4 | 13.7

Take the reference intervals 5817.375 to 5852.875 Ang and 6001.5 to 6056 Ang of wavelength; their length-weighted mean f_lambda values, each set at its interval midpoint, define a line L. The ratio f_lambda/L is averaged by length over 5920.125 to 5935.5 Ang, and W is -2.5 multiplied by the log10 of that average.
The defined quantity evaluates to 0.14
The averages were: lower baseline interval 13.6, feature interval 11.9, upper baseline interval 13.5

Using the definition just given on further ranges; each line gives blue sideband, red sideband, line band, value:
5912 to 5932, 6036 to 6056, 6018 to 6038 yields -0.01 mag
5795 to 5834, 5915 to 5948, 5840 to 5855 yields -0.02 mag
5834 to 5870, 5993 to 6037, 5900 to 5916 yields 0.13 mag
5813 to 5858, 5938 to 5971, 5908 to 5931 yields 0.10 mag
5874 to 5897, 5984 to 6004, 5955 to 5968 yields -0.07 mag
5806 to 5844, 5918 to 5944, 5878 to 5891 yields 0.41 mag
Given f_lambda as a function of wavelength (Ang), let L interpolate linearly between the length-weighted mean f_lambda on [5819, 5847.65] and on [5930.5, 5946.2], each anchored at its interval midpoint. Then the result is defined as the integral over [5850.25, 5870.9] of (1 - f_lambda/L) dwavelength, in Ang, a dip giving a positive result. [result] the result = 2.1 Ang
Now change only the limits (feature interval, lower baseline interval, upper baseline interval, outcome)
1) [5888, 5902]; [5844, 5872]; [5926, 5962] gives 6.54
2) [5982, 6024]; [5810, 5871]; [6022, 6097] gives 1.41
